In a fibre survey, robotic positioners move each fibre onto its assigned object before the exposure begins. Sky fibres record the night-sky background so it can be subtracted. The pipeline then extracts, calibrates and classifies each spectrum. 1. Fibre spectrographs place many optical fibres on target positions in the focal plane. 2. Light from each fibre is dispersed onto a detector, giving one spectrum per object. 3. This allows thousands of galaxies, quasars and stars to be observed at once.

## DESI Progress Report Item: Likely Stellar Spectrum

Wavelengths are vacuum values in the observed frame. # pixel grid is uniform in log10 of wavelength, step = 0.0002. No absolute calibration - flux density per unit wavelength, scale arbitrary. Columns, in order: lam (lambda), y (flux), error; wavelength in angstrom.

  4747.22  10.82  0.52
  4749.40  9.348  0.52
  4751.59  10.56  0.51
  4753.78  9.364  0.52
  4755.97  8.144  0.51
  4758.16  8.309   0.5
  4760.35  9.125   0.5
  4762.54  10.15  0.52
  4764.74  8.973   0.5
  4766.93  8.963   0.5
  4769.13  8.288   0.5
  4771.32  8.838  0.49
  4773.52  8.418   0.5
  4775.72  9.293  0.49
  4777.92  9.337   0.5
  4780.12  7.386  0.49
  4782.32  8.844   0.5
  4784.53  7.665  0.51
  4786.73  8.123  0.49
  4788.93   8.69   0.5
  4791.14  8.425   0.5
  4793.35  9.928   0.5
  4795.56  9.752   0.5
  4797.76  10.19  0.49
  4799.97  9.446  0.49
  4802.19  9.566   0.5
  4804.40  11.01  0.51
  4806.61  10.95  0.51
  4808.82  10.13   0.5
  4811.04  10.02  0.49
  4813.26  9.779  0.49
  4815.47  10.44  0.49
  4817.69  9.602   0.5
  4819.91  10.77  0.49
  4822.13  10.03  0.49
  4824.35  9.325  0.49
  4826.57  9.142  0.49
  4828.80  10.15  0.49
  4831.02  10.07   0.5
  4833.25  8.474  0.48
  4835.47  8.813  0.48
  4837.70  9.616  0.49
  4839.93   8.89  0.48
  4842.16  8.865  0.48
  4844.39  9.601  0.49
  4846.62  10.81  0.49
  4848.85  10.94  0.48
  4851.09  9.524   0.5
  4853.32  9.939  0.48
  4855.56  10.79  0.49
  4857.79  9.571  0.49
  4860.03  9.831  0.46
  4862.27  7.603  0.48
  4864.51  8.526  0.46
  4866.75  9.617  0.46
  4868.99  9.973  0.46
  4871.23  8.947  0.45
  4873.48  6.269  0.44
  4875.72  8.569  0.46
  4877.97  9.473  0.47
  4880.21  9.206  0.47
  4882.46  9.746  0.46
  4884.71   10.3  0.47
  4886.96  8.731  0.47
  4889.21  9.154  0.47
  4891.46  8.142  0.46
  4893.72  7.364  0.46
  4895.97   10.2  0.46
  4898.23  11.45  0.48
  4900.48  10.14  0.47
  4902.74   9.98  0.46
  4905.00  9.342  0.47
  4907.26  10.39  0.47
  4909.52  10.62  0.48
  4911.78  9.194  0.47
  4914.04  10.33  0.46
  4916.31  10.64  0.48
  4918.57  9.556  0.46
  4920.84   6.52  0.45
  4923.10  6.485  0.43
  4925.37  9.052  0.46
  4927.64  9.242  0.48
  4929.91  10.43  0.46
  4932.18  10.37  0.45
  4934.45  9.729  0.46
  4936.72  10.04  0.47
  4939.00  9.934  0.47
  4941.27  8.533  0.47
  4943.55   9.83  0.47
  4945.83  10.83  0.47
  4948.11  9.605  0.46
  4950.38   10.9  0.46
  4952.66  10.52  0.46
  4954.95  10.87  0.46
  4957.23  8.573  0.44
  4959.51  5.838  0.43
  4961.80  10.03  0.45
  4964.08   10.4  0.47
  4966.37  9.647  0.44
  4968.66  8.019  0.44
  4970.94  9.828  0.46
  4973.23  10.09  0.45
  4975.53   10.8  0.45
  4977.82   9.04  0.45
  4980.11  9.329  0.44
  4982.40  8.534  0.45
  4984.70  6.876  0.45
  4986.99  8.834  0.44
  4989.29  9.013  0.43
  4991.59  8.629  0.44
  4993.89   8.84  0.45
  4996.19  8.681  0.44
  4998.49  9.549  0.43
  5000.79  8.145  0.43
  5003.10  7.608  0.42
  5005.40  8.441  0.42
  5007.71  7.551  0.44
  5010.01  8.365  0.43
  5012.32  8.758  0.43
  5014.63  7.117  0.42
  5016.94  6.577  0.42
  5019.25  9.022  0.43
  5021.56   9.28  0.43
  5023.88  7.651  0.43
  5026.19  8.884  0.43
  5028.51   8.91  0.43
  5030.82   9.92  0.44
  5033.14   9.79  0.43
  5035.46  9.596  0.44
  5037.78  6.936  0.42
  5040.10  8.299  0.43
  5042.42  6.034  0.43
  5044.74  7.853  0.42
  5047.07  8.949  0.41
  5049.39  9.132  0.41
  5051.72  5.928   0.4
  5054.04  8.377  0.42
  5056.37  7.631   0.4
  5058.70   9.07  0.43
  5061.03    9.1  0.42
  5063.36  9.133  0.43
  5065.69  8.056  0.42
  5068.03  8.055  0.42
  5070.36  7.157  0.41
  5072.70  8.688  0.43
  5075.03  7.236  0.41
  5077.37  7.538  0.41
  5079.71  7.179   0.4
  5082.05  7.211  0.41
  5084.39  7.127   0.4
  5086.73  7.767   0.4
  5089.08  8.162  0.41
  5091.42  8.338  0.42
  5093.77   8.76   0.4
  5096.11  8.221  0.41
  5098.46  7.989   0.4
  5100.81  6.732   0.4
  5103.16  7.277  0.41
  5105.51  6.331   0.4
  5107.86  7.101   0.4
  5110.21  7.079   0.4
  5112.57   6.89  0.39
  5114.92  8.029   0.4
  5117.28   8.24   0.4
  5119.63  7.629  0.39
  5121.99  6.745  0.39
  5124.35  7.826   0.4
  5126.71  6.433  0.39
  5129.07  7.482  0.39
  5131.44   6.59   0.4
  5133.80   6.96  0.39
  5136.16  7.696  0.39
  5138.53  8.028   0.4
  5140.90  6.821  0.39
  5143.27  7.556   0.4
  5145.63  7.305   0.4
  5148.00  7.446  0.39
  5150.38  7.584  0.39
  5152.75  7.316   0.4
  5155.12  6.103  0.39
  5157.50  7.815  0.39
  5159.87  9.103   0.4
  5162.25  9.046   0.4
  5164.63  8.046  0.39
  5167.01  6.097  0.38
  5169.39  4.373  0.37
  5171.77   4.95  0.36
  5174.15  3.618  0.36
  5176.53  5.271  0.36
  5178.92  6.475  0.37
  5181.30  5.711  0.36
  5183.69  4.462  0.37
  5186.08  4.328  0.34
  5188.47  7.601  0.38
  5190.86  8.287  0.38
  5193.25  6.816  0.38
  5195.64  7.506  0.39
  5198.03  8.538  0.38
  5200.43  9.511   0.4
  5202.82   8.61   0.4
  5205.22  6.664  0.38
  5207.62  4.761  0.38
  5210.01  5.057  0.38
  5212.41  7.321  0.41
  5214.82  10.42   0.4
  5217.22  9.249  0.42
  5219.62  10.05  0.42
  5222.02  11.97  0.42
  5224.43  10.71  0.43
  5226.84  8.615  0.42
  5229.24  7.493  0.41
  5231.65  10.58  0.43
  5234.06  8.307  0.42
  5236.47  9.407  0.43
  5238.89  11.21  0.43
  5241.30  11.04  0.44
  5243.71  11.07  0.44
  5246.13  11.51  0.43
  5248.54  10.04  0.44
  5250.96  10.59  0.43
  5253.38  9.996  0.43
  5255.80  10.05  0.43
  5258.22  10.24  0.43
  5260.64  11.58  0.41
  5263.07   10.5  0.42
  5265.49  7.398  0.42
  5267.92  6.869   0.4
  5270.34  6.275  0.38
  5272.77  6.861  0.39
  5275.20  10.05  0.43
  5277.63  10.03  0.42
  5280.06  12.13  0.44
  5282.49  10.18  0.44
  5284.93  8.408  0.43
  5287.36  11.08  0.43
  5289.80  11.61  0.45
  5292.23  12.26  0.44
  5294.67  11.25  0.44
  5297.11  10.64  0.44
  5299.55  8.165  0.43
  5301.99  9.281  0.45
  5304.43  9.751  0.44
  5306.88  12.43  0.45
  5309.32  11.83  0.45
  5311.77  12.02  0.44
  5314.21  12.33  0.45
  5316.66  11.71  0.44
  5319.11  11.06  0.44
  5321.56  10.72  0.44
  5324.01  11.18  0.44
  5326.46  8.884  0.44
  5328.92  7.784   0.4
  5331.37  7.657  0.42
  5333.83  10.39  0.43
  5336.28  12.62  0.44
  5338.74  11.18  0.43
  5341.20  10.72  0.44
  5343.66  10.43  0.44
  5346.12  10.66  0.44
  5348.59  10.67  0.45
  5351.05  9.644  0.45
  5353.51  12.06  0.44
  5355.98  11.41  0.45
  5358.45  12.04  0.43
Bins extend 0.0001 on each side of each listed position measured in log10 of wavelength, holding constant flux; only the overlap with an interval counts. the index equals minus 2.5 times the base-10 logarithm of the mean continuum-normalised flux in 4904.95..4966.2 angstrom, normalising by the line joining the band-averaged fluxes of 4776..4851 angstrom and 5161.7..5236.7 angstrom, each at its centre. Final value -0.08 mag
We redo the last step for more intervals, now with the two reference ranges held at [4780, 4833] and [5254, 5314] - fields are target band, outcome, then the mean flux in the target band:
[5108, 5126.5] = 0.31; 7.41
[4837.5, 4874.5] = 0.03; 9.37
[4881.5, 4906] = 0.02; 9.5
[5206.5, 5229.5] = 0.16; 8.63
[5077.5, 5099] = 0.25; 7.84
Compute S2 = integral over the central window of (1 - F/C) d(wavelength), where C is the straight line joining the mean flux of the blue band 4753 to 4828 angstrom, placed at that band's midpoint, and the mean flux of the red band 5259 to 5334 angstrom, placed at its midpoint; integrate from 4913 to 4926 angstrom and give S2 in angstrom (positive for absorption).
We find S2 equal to 1.0 angstrom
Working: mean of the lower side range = 9.31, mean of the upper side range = 10.1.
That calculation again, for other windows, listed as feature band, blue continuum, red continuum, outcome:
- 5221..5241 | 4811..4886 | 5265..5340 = 0.46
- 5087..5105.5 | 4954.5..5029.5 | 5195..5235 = 1.76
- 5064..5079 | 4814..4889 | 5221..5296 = 2.96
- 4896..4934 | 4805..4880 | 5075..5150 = -2.71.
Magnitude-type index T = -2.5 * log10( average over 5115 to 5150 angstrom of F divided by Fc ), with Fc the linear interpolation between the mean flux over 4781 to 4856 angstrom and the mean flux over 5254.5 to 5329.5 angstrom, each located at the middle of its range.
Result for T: 0.33 mag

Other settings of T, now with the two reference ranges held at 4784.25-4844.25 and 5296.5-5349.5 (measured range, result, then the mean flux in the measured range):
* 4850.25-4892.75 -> 0.06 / 9.14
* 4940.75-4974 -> 0.03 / 9.58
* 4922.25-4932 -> 0.09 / 9.02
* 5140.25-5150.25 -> 0.36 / 7.34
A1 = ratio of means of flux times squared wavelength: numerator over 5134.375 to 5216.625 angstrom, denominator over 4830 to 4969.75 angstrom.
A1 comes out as 0.82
